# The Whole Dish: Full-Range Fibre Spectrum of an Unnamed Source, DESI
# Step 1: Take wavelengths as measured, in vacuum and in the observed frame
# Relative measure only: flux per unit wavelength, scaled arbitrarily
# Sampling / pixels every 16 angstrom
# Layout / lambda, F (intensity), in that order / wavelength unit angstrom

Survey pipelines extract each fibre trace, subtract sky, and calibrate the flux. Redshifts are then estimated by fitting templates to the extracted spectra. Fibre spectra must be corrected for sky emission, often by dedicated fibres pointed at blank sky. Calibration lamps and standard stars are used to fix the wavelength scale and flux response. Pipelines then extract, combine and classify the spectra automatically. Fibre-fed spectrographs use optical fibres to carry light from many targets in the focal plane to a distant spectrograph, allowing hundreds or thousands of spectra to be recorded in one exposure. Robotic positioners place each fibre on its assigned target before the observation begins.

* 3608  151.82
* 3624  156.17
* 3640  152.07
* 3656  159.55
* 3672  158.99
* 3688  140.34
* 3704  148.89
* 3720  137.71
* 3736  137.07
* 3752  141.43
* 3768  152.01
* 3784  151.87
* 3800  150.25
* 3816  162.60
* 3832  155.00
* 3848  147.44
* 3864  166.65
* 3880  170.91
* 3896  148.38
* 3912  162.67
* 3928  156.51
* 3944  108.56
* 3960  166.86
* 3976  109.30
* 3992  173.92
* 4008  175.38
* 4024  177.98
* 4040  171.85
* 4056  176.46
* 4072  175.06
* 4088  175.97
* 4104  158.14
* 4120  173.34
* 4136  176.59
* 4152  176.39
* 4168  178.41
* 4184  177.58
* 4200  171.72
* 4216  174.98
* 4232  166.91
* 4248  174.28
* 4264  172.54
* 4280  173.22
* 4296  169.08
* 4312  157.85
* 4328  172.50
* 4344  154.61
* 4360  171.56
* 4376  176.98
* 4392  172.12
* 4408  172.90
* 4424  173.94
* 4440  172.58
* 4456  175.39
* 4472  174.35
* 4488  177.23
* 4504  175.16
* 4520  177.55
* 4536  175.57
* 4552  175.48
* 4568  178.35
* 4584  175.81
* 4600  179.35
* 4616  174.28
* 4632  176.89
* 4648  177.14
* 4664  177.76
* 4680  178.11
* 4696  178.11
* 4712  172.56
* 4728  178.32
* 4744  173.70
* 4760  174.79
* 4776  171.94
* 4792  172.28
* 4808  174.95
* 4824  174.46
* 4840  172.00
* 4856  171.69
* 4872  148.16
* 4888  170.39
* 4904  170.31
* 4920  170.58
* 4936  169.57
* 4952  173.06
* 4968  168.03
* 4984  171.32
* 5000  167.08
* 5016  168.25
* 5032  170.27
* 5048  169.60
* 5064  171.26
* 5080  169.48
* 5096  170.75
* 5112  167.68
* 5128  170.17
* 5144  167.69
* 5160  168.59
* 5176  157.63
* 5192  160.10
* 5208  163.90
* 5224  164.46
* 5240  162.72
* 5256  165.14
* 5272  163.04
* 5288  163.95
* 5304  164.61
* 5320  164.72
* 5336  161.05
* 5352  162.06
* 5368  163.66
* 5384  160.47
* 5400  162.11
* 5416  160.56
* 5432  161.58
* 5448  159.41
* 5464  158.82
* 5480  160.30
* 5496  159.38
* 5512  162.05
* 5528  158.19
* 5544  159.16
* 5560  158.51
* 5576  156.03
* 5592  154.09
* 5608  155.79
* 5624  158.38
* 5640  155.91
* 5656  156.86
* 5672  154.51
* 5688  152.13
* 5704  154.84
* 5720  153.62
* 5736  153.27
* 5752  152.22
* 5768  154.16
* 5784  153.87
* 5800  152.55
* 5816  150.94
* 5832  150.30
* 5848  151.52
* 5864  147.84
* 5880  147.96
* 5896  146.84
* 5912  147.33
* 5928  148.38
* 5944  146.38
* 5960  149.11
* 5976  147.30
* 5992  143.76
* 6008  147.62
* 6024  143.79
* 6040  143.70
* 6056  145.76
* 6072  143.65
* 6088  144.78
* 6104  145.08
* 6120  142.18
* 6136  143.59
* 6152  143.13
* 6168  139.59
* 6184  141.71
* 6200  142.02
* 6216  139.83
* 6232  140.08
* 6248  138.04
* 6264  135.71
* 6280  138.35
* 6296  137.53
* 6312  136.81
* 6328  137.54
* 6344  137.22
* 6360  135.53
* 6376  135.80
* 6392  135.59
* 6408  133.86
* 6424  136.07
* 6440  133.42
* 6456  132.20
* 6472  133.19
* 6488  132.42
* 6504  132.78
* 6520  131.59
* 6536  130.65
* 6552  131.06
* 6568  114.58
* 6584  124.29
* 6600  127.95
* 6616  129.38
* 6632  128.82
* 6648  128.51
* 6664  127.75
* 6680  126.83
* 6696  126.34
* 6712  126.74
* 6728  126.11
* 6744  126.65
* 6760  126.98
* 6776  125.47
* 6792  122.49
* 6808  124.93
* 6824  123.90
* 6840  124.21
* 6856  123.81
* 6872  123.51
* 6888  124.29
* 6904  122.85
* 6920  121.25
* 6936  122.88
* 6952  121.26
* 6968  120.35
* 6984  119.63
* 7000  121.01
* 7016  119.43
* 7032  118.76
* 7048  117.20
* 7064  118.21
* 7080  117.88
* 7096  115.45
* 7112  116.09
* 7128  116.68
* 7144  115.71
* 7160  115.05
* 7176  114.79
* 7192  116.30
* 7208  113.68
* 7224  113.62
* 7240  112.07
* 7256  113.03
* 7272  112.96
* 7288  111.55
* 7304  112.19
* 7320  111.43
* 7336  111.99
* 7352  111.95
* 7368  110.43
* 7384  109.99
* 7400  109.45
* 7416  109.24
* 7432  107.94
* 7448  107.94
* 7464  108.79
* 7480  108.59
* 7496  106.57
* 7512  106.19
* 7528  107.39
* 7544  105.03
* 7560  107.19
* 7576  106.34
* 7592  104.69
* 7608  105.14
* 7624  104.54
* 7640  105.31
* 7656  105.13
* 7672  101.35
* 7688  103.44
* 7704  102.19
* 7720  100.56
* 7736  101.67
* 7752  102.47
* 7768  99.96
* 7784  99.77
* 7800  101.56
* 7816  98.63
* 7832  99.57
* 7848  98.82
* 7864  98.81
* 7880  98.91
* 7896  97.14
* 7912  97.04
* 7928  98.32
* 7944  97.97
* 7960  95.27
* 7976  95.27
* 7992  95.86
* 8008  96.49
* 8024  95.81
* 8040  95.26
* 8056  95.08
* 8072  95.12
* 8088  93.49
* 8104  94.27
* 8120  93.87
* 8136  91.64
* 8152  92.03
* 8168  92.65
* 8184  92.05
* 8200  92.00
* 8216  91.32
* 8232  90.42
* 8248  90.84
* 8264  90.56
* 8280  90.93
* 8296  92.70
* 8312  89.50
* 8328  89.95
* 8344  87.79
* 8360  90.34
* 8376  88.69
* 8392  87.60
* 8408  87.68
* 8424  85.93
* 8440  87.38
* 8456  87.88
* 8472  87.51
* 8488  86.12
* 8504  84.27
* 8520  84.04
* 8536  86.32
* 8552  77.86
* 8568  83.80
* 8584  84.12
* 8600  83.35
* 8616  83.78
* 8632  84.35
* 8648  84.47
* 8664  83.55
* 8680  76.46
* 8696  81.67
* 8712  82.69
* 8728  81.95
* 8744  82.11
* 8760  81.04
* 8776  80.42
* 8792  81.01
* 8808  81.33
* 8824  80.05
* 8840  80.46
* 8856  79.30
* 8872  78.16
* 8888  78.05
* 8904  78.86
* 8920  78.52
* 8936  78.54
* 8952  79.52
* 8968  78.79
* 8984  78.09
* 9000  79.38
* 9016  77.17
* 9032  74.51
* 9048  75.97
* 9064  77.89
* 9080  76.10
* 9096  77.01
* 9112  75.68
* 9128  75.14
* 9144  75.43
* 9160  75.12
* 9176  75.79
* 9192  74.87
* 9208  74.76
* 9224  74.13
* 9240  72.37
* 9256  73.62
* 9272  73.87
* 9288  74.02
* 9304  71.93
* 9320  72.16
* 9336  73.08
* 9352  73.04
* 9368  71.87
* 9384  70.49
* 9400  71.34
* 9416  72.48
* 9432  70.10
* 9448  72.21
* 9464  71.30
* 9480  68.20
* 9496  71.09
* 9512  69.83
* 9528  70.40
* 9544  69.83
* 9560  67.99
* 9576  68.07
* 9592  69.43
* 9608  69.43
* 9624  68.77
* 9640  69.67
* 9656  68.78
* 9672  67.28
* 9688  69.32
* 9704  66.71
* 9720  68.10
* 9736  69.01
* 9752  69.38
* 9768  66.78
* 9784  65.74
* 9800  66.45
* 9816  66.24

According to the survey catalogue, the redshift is 0.00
